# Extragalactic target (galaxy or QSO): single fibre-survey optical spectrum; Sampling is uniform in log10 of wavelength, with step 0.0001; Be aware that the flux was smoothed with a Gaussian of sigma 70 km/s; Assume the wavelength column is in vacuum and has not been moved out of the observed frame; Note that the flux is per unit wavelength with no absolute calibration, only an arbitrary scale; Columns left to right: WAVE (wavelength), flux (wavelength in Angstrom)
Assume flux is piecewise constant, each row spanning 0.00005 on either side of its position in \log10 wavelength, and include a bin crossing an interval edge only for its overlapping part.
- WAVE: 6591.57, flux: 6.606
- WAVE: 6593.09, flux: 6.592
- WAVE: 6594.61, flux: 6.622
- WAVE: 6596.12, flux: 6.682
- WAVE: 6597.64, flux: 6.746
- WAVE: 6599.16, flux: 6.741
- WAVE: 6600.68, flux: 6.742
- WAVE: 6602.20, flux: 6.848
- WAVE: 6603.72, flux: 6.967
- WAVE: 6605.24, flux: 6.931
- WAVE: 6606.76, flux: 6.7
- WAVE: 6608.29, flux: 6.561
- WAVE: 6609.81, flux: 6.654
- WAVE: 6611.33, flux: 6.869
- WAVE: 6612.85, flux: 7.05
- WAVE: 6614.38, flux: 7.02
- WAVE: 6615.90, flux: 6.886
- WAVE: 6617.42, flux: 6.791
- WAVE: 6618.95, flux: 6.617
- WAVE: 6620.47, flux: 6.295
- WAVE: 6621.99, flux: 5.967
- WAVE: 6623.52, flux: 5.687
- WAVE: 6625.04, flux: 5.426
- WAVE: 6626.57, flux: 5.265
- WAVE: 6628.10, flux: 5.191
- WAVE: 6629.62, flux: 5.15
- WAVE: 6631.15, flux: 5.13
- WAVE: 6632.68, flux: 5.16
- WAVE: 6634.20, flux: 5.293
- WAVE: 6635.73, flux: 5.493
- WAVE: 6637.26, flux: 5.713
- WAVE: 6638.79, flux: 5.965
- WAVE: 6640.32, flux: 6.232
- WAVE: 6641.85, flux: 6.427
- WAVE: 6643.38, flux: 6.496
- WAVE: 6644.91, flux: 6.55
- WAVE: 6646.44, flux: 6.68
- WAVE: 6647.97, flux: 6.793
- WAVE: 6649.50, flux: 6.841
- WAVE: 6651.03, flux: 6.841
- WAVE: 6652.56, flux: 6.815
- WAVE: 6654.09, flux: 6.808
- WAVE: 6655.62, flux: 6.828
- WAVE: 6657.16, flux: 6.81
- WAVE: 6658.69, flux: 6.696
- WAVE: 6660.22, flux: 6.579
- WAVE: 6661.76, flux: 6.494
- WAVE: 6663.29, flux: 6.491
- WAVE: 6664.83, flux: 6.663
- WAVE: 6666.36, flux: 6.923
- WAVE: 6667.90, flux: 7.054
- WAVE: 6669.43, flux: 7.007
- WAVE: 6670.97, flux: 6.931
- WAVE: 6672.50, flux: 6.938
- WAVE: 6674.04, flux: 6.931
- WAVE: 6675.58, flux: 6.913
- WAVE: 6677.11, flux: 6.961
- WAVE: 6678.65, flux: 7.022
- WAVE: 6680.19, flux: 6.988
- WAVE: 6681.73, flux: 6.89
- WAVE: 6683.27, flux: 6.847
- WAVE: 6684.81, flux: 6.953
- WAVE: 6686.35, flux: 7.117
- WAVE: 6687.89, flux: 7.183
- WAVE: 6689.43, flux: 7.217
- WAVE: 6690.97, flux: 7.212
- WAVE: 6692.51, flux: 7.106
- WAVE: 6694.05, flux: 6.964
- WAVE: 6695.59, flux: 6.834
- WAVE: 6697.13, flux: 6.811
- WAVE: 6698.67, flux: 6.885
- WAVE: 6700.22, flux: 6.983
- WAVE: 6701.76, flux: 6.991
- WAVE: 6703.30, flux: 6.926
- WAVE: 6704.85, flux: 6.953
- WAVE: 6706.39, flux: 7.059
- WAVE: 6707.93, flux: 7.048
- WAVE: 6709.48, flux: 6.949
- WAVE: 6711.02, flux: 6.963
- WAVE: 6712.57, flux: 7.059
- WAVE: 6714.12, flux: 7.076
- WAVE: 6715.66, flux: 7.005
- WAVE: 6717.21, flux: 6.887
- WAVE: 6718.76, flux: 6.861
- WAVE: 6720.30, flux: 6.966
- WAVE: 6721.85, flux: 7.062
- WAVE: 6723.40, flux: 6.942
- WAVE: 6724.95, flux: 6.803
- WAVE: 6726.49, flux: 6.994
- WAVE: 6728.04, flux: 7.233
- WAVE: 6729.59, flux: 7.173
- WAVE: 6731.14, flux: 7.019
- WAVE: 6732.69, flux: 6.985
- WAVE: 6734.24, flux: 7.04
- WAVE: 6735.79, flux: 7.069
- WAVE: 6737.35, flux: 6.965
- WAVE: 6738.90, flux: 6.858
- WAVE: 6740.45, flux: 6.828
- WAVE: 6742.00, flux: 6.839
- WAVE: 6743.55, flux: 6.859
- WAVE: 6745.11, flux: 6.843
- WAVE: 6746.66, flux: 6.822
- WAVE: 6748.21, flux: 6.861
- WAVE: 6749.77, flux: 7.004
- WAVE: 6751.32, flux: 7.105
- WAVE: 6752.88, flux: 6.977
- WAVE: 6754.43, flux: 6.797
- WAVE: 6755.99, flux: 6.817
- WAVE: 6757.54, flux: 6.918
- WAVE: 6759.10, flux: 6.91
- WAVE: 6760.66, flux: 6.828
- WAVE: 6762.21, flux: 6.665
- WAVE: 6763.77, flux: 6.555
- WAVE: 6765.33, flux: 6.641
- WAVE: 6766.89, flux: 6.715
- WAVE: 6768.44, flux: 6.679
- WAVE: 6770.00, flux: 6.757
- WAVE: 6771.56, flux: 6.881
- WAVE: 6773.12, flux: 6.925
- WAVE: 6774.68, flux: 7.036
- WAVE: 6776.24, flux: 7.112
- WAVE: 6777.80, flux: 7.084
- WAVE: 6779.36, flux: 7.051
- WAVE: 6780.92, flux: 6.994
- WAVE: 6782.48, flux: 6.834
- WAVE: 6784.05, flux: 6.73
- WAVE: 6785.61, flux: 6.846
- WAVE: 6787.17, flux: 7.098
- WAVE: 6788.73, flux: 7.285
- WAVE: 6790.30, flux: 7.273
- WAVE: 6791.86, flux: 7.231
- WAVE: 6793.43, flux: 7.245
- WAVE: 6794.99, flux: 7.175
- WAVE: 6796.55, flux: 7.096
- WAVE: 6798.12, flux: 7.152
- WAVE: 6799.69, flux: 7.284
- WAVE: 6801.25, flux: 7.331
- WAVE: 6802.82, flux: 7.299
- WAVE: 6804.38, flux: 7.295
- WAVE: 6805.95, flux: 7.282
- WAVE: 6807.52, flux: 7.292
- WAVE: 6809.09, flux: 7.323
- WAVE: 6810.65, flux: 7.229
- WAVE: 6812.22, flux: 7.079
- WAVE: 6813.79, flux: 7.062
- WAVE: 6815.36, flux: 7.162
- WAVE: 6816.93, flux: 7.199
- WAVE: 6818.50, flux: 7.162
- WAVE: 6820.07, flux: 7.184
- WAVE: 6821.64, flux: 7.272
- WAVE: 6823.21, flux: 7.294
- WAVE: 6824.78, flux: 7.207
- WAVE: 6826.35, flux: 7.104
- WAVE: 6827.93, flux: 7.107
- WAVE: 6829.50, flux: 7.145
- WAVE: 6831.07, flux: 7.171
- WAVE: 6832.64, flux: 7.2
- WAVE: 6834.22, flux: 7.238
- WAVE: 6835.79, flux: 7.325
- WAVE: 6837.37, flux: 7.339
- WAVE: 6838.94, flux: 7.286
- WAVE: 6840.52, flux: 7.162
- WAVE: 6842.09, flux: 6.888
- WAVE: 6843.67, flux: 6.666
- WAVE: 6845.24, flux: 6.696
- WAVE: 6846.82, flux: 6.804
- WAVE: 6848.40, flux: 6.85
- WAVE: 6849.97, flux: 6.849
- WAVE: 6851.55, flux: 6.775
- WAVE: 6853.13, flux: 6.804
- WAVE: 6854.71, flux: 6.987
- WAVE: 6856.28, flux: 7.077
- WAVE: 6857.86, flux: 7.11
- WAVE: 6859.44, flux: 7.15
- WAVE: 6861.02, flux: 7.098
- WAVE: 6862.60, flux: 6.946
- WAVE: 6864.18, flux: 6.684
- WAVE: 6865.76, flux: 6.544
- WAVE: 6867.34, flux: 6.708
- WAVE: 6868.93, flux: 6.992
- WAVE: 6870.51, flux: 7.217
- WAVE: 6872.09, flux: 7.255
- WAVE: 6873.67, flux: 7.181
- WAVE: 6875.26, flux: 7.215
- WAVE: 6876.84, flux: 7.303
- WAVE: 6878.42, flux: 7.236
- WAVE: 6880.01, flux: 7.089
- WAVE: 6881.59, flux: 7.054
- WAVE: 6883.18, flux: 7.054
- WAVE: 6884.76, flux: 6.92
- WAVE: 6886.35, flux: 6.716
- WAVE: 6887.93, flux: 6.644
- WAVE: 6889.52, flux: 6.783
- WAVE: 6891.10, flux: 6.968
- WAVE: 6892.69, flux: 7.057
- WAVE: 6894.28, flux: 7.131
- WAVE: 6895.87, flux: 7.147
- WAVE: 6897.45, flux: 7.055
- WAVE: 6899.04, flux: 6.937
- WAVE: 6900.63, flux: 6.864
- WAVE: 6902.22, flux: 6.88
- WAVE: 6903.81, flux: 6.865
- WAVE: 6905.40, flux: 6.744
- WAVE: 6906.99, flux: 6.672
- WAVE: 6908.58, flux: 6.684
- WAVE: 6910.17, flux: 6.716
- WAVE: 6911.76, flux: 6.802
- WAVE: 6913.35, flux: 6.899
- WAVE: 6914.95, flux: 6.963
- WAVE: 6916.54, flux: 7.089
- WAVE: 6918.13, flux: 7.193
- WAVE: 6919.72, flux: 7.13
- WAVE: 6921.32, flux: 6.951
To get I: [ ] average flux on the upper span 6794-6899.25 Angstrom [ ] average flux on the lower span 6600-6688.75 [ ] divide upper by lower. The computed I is 1.1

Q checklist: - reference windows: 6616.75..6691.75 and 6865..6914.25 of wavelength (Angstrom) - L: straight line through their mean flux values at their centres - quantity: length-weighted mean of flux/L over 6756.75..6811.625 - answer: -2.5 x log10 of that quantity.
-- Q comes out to -0.047 mag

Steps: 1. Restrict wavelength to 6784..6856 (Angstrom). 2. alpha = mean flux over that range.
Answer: 7.12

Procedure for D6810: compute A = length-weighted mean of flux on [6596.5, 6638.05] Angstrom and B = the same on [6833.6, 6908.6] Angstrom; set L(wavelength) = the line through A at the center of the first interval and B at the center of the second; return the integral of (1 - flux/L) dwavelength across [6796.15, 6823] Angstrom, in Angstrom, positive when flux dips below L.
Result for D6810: -1.7 Angstrom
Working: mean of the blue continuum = 6.22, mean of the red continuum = 6.97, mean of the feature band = 7.22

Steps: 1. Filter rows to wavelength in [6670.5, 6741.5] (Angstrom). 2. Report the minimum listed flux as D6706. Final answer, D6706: 6.803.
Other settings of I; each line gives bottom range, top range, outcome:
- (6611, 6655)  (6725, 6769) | 1.11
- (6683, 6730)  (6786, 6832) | 1.03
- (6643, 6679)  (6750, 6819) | 1.03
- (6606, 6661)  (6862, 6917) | 1.10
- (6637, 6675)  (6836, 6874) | 1.04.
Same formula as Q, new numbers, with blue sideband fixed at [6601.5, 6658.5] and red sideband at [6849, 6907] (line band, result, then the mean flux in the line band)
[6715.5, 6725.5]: -0.06 mag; 6.93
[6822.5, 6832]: -0.05 mag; 7.17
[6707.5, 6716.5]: -0.08 mag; 7.01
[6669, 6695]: -0.09 mag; 7.01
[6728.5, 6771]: -0.04 mag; 6.87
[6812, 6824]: -0.06 mag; 7.18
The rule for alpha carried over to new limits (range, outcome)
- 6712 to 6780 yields 6.92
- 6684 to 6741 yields 7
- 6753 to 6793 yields 6.91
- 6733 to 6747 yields 6.91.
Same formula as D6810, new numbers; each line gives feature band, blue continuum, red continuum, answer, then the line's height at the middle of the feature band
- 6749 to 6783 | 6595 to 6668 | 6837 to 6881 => -0.63 Angstrom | 6.75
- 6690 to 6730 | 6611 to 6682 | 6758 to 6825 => -1.68 Angstrom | 6.71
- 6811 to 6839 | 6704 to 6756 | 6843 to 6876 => -1.02 Angstrom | 6.94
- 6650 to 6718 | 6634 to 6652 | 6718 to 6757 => -3.45 Angstrom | 6.59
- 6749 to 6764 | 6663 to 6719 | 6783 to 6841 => 0.46 Angstrom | 7.09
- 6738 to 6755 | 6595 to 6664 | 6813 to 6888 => -0.40 Angstrom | 6.73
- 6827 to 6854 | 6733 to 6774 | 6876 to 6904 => -0.31 Angstrom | 6.94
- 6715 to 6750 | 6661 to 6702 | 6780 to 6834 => 0.39 Angstrom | 7.03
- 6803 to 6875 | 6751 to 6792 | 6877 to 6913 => -1.71 Angstrom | 6.91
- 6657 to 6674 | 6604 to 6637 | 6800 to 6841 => -1.14 Angstrom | 6.36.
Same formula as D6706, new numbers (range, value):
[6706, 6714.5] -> 6.949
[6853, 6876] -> 6.544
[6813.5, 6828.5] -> 7.062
